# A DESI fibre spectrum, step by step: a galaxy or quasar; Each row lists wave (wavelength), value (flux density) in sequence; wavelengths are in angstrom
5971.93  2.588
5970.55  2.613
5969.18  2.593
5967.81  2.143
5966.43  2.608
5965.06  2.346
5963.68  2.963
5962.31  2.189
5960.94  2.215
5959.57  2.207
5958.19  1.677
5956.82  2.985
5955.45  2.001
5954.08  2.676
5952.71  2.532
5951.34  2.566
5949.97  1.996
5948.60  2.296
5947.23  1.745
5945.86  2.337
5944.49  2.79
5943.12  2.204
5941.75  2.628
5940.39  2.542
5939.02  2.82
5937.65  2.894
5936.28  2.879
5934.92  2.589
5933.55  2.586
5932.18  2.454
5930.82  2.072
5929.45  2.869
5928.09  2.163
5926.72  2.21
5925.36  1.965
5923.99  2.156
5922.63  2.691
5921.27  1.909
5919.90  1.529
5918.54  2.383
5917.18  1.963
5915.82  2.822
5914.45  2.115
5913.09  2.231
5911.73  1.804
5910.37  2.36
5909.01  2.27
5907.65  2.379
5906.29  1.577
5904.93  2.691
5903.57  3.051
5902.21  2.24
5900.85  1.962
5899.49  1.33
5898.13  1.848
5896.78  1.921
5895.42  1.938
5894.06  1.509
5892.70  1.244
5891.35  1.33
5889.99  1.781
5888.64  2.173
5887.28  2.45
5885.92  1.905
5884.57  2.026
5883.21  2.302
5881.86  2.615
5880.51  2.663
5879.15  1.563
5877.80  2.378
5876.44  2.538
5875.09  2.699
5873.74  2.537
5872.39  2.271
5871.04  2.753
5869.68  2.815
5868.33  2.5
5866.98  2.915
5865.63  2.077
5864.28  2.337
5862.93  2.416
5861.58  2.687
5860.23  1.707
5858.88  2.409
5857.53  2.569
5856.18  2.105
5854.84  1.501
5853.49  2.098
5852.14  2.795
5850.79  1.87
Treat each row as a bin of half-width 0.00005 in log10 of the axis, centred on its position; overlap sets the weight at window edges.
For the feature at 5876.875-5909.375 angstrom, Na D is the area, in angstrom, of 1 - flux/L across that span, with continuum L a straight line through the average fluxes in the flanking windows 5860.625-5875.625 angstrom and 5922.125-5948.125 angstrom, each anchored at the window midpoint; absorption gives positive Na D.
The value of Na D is 5.85 angstrom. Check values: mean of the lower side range 2.53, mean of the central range 2.05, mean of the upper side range 2.45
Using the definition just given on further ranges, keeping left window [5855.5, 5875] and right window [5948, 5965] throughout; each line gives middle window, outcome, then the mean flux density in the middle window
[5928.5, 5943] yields -1.40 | 2.61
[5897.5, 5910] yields 1.30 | 2.16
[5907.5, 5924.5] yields 1.42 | 2.2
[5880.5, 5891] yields 1.04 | 2.18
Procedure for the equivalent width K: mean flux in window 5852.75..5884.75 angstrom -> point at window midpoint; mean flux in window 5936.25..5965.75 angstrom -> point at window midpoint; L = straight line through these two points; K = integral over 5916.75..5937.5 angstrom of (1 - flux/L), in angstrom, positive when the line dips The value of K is 0.8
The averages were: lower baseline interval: 2.36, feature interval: 2.31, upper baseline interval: 2.42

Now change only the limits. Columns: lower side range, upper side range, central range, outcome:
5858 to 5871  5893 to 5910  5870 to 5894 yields 0.9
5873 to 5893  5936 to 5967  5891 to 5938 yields 2.5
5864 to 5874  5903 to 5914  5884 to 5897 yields 3.1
